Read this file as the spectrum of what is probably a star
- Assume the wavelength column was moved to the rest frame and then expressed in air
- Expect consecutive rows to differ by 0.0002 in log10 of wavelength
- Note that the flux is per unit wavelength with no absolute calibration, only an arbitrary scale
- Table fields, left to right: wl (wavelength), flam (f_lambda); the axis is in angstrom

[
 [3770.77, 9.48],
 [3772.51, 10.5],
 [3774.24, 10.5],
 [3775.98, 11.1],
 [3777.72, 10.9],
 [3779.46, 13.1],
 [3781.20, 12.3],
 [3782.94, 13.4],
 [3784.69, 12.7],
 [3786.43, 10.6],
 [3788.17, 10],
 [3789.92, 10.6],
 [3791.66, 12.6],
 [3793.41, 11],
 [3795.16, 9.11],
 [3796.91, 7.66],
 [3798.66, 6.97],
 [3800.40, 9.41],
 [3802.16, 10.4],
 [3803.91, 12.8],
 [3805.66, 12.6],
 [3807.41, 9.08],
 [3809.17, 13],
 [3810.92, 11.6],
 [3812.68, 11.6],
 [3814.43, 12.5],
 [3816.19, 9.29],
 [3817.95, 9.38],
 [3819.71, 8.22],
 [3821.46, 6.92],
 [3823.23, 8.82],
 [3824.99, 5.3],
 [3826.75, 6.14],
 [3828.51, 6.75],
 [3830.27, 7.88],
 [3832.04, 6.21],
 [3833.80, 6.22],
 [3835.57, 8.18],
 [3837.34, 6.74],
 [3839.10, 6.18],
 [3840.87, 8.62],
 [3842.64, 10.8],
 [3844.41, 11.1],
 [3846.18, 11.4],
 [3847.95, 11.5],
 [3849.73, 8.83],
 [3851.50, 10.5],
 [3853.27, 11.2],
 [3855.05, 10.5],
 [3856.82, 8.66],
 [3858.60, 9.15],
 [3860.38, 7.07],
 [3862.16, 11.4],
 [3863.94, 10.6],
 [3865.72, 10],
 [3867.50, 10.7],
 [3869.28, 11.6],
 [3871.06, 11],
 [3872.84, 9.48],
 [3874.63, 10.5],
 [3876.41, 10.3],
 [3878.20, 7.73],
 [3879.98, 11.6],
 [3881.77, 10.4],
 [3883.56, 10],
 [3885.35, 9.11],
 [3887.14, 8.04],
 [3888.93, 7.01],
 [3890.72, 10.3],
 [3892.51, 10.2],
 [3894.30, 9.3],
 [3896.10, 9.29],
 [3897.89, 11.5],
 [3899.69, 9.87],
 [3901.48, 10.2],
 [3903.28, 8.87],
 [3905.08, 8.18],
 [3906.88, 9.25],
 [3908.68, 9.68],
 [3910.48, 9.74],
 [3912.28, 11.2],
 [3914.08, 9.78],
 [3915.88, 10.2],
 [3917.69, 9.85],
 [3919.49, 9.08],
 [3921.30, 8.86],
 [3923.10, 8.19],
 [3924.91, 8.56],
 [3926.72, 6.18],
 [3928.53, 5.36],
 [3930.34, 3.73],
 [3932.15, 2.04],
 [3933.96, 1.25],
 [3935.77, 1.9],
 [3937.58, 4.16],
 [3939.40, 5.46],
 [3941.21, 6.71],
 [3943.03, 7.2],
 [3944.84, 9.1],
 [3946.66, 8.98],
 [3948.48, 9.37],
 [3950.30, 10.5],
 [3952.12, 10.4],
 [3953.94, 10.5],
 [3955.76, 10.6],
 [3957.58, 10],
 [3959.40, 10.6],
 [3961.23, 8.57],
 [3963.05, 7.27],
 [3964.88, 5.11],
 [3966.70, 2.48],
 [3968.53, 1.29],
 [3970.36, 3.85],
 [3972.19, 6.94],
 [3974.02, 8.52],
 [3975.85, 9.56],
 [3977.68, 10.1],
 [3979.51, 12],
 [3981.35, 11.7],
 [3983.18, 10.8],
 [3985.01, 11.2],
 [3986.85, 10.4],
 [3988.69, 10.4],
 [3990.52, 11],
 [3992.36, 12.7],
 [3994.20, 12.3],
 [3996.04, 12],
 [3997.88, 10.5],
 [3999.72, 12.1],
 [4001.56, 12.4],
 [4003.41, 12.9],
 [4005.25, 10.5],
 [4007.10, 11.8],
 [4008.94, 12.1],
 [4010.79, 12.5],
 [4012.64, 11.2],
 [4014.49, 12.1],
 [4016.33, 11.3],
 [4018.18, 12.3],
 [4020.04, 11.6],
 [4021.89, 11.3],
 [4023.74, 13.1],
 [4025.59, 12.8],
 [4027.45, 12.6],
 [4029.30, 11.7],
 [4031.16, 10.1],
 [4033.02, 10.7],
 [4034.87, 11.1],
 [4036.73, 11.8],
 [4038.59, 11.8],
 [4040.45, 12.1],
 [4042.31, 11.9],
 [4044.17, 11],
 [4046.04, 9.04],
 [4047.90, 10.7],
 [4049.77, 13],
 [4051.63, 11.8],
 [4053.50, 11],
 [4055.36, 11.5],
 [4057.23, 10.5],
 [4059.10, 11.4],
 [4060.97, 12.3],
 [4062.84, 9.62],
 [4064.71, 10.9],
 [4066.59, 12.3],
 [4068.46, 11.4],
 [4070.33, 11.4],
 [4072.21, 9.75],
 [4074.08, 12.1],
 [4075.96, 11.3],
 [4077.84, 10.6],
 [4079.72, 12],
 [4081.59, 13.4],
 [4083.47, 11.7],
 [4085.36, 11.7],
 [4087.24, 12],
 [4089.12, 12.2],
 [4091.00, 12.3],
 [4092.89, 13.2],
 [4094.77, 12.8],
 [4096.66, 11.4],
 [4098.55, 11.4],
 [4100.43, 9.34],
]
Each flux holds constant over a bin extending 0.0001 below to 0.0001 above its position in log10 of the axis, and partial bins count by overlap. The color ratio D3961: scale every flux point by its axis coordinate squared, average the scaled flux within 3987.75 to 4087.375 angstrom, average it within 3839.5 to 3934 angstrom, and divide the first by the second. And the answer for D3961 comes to 1.35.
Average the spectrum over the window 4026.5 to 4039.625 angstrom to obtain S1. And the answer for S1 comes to 11.4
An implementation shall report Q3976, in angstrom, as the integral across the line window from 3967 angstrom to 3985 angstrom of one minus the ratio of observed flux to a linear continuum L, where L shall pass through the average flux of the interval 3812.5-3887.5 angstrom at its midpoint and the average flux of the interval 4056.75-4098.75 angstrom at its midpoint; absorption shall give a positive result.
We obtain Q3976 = 4.0 angstrom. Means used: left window 9.25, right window 11.7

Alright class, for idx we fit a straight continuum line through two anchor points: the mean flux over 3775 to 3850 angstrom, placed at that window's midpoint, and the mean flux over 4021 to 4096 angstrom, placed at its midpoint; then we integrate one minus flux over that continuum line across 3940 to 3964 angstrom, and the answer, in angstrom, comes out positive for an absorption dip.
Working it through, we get 3.6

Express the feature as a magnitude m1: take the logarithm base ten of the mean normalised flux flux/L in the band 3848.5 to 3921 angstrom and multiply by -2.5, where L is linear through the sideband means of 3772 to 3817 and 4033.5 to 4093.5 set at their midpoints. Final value 0.14 mag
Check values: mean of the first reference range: 11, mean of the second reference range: 11.5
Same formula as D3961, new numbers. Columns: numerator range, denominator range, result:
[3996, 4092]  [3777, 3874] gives 1.32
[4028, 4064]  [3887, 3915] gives 1.26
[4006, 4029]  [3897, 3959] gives 1.55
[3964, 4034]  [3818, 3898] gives 1.23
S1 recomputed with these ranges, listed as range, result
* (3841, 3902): 10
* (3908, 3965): 7.85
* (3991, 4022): 11.9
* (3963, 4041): 10.6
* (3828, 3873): 9.34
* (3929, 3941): 3.38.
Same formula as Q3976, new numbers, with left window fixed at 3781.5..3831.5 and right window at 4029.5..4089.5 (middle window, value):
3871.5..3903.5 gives 2.1 angstrom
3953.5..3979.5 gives 7.7 angstrom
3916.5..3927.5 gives 2.1 angstrom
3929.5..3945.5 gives 9.2 angstrom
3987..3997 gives -0.6 angstrom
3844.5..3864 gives 0.1 angstrom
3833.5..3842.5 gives 2.2 angstrom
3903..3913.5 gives 0.9 angstrom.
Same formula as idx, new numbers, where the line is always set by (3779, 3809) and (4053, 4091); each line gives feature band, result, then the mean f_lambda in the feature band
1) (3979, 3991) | 0.3 angstrom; 11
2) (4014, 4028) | -0.9 angstrom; 12.1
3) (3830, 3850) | 4.2 angstrom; 8.65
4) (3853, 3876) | 1.9 angstrom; 10.1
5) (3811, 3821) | 0.7 angstrom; 10.2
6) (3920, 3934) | 6.6 angstrom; 5.88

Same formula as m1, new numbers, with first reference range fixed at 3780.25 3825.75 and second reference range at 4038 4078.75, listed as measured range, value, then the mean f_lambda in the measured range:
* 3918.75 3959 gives 0.44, 7.23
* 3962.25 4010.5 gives 0.13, 9.74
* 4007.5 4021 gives -0.07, 11.9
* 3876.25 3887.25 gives 0.10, 9.66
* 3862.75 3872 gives -0.03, 10.8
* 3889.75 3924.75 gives 0.11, 9.63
